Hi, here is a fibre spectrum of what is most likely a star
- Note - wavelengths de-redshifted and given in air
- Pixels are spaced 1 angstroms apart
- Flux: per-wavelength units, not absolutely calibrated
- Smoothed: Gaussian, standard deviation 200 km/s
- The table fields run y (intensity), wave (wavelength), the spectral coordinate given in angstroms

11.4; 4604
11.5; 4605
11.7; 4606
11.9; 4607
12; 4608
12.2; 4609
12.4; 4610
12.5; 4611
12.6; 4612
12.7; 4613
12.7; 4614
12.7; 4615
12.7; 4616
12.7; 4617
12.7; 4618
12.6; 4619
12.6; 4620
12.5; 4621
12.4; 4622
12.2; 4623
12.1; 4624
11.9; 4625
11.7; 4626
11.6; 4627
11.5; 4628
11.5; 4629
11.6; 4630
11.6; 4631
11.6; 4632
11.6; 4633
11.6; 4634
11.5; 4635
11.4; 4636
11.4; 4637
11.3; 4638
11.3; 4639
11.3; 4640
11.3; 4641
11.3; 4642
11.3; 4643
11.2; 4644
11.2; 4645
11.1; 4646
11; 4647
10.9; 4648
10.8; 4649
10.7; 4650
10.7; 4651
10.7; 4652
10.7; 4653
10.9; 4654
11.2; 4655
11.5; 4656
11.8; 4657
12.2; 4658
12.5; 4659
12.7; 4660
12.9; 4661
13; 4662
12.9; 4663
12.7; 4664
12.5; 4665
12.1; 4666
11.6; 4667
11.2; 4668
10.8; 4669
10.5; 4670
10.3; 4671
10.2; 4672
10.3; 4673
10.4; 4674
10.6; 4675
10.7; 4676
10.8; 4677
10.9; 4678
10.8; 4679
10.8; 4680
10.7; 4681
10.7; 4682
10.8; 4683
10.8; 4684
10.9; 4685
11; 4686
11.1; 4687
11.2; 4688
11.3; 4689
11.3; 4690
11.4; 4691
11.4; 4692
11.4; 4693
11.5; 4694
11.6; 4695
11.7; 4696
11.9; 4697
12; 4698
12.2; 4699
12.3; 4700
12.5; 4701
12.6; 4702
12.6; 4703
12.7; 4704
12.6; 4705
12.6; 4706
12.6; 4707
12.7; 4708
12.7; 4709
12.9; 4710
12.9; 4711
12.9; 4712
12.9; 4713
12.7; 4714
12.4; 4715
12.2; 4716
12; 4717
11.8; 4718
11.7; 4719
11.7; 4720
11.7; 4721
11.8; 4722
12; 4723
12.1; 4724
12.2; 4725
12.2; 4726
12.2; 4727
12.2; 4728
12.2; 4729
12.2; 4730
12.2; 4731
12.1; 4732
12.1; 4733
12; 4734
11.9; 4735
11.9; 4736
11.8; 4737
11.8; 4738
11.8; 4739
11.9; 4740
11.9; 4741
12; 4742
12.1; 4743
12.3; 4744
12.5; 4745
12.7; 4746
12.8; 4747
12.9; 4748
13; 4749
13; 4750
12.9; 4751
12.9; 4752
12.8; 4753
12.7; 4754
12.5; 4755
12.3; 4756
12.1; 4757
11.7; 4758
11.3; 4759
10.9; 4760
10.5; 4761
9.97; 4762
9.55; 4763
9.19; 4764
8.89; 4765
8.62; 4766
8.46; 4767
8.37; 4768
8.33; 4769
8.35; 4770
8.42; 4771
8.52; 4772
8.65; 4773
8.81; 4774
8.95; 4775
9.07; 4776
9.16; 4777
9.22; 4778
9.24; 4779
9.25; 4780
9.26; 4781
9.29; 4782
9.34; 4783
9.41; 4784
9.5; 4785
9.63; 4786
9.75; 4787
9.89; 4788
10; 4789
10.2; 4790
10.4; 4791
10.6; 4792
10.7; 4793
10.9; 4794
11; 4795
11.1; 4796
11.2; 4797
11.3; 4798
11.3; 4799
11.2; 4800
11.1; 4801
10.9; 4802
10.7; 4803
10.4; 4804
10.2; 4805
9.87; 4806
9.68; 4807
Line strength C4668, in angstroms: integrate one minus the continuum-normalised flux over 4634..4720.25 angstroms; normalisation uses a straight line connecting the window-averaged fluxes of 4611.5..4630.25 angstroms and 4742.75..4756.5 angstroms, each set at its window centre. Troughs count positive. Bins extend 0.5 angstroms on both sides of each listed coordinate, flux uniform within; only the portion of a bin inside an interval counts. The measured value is 6.0 angstroms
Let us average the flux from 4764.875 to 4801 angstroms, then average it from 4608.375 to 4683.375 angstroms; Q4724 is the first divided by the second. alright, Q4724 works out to 0.8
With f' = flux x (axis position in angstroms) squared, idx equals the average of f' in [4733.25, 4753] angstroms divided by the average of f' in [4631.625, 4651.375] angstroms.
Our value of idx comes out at 1.15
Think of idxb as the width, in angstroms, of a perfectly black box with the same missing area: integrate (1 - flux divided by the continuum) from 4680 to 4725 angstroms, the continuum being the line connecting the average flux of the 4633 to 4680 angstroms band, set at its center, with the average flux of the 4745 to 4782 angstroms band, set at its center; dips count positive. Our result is -4.0 angstroms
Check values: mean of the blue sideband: 11.3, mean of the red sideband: 10.4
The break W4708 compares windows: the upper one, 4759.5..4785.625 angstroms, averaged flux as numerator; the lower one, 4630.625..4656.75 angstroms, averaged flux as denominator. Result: 0.8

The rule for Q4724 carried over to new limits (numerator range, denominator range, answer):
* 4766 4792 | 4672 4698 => 0.83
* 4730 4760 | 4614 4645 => 1.04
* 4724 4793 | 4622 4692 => 0.96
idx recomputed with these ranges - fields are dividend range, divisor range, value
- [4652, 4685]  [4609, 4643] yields 0.96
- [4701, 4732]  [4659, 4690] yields 1.12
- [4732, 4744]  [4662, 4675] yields 1.09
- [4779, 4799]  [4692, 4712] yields 0.86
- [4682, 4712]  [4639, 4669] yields 1.05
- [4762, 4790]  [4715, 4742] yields 0.78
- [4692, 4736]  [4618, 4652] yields 1.10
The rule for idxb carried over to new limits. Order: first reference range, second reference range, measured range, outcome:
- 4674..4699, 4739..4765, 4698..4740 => -2.73 angstroms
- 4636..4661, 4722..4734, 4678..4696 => 0.93 angstroms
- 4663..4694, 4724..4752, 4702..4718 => -1.23 angstroms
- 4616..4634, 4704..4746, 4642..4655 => 1.20 angstroms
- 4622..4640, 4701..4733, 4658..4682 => 1.11 angstroms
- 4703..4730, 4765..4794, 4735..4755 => -2.66 angstroms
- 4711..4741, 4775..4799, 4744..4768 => -0.77 angstroms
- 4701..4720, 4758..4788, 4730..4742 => -0.82 angstroms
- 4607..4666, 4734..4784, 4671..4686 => 1.03 angstroms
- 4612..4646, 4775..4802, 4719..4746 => -3.31 angstroms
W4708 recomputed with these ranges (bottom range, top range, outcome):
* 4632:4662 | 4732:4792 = 0.93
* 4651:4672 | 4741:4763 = 1.04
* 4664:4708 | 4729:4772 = 0.99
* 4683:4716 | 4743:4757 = 1.05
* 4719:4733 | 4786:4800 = 0.88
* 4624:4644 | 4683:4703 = 1.01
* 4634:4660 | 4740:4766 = 1.04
